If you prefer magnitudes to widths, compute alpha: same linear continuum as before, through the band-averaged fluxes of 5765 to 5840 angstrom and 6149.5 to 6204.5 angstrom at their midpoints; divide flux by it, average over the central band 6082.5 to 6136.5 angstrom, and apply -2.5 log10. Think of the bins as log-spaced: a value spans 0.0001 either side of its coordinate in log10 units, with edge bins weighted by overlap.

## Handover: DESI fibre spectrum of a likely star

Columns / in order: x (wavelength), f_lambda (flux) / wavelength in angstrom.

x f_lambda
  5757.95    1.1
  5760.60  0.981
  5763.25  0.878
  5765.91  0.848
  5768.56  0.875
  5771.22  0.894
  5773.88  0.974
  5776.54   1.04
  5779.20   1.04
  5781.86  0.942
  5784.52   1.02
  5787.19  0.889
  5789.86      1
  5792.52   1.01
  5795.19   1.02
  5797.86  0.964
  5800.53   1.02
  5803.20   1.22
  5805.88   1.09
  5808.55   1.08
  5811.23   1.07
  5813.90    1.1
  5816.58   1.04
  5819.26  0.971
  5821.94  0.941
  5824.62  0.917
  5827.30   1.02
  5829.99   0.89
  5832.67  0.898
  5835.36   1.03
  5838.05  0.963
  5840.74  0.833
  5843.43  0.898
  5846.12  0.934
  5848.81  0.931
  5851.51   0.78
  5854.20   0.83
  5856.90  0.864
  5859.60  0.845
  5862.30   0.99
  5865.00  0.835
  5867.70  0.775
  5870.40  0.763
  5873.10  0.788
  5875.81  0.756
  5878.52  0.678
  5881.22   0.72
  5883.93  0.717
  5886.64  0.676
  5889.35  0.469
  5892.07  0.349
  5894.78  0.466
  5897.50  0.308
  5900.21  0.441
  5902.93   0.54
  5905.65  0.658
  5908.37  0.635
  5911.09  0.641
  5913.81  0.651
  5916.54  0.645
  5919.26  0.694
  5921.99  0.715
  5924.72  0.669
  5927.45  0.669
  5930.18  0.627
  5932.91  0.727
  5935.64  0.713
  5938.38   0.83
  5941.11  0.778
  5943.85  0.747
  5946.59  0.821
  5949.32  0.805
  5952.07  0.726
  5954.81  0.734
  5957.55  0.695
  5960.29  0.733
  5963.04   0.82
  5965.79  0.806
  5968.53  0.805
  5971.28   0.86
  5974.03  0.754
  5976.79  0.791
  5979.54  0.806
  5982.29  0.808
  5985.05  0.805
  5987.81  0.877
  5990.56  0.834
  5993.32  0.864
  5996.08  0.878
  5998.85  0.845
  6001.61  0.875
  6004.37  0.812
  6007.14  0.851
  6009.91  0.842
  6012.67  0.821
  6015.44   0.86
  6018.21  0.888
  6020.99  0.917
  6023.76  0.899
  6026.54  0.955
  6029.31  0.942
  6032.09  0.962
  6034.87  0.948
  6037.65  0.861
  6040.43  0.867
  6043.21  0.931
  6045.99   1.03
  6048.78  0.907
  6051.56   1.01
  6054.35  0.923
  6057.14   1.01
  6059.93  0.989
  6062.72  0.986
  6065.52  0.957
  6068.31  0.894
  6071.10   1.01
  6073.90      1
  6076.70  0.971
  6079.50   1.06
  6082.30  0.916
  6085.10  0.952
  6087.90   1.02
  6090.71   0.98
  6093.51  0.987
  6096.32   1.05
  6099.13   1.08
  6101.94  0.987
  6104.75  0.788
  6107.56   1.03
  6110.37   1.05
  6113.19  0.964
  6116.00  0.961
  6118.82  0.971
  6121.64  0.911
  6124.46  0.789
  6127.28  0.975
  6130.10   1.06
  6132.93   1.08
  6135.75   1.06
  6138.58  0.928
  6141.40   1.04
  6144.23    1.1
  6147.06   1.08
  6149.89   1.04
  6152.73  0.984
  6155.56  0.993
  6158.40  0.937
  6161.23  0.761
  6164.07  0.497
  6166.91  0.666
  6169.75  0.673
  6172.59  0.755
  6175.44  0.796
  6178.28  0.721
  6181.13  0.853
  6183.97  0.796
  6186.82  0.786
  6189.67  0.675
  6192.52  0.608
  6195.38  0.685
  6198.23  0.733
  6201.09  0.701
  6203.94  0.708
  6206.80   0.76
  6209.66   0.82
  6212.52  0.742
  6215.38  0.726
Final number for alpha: -0.22 mag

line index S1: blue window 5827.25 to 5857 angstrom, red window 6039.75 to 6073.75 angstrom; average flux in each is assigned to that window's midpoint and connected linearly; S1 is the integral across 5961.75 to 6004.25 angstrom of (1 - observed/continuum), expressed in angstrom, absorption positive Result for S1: 5.2 angstrom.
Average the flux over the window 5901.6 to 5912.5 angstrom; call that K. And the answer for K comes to 0.619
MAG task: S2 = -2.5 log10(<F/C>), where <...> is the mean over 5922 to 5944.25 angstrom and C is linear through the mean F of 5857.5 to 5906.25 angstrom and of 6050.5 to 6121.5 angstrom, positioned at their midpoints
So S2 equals 0.03 mag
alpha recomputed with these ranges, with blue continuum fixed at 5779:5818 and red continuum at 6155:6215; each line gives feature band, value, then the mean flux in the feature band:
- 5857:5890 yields 0.272 mag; 0.761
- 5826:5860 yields 0.112 mag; 0.902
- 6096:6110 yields -0.223 mag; 0.987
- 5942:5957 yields 0.203 mag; 0.763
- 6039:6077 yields -0.151 mag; 0.963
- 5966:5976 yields 0.125 mag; 0.805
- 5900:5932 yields 0.422 mag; 0.64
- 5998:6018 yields 0.036 mag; 0.847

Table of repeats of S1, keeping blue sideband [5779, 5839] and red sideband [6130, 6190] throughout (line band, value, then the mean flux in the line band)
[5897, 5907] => 4.8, 0.502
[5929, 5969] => 8.2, 0.758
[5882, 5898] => 7.5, 0.515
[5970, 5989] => 2.6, 0.813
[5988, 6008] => 1.8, 0.853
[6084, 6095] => -1.0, 0.986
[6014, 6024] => 0.4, 0.889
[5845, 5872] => 3.7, 0.854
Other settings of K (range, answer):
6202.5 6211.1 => 0.763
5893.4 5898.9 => 0.388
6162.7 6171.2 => 0.613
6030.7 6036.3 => 0.954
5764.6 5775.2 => 0.898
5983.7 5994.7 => 0.845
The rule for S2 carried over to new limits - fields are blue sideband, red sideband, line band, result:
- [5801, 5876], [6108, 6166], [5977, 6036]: 0.093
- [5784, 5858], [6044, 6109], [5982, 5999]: 0.156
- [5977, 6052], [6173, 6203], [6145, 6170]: -0.134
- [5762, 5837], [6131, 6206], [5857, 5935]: 0.390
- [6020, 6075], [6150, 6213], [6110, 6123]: -0.133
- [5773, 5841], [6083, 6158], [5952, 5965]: 0.316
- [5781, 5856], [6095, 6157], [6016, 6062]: 0.057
